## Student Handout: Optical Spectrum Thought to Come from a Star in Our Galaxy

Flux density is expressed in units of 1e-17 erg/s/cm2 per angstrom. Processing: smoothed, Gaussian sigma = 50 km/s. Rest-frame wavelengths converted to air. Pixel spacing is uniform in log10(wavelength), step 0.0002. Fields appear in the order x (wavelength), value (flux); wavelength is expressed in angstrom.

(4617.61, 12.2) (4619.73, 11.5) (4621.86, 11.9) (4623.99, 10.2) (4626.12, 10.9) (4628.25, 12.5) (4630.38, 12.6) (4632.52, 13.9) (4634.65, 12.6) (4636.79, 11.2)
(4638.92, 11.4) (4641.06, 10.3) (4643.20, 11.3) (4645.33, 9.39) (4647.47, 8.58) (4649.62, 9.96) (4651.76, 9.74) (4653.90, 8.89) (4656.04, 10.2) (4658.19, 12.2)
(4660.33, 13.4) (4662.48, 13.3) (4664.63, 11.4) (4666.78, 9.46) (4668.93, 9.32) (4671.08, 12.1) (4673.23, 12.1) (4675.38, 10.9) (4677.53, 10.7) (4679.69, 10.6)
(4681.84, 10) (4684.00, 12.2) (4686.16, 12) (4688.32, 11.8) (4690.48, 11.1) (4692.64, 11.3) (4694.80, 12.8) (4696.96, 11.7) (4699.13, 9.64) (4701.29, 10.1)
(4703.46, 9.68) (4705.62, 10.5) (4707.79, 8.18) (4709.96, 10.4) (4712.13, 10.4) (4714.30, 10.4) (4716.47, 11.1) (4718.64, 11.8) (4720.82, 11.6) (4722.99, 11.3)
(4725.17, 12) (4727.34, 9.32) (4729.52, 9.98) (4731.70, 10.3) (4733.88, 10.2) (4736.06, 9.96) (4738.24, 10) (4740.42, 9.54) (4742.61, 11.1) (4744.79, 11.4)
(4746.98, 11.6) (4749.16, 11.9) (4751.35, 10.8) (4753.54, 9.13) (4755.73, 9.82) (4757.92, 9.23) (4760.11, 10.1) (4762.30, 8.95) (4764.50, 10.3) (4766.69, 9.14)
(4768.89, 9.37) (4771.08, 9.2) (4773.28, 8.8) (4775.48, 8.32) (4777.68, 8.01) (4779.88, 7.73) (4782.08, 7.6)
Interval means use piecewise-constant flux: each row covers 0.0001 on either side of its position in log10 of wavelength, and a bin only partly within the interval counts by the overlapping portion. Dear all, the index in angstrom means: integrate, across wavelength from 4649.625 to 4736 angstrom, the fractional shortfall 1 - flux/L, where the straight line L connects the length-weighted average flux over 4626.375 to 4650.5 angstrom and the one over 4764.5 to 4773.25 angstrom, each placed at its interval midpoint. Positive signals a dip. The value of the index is -3.4 angstrom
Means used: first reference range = 11.2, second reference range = 9.32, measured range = 10.9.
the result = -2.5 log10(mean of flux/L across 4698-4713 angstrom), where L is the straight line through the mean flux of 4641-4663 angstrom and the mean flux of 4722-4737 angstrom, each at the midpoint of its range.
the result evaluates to 0.070 mag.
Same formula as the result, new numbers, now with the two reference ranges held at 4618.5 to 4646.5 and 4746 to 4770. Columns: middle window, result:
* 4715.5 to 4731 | -0.06 mag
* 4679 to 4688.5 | -0.04 mag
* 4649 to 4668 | 0.02 mag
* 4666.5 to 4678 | 0.02 mag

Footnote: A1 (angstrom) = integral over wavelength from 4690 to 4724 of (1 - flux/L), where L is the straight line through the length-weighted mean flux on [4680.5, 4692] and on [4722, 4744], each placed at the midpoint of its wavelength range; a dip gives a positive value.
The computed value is 0.6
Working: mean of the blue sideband 11.4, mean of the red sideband 10.4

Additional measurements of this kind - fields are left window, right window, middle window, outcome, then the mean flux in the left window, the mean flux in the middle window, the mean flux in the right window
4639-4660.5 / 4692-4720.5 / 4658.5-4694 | -3.1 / 10.3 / 11.4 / 10.6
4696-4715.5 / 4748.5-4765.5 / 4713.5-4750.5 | -2.8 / 10.1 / 10.8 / 9.98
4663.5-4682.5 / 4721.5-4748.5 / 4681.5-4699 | -1.4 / 10.8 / 11.6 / 10.6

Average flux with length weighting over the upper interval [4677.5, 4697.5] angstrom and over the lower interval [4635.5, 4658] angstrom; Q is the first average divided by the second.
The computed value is 1.1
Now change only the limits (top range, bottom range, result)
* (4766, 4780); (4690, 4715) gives 0.83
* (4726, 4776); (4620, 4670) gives 0.90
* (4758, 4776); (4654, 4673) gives 0.82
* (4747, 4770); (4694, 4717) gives 0.96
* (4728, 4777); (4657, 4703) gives 0.88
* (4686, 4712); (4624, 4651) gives 0.96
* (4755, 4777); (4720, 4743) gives 0.89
